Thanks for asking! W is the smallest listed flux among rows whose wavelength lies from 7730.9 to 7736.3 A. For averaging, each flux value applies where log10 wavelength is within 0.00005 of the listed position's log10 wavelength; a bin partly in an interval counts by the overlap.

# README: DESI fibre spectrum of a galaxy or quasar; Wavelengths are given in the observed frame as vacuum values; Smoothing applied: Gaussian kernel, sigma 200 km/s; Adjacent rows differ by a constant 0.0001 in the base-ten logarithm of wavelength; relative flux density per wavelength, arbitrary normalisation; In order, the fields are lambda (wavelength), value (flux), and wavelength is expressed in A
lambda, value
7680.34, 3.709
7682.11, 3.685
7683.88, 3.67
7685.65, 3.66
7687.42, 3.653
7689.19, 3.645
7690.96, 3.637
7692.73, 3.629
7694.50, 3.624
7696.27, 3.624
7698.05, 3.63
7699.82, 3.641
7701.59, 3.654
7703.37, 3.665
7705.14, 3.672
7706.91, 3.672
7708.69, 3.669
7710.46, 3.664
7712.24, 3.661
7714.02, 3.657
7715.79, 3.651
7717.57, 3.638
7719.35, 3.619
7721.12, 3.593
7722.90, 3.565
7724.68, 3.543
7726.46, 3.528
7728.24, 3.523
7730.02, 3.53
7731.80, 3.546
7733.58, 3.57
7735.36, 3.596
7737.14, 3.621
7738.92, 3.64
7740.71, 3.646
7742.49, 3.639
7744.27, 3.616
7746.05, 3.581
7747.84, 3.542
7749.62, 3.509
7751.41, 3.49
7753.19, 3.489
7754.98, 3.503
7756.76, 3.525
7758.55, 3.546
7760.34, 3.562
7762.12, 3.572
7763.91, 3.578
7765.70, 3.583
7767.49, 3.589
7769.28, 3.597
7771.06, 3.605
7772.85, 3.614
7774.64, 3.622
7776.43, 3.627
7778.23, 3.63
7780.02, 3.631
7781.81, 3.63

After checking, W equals 3.546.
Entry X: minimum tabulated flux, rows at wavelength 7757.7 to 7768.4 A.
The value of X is 3.546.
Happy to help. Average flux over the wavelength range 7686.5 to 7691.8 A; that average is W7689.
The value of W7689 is 3.65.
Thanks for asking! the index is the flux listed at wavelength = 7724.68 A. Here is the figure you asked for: 3.543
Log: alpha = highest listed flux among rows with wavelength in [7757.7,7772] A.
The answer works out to 3.605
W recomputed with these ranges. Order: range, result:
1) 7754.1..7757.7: 3.503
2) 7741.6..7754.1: 3.489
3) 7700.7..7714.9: 3.654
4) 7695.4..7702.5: 3.624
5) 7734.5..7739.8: 3.596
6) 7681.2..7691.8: 3.637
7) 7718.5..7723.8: 3.565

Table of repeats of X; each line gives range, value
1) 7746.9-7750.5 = 3.509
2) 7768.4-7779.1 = 3.597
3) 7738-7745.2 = 3.616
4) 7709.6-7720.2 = 3.619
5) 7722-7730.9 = 3.523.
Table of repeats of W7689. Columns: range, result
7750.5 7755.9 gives 3.49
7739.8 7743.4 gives 3.64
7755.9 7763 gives 3.55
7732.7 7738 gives 3.6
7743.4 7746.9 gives 3.6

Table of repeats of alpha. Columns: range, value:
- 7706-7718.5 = 3.672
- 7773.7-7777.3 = 3.627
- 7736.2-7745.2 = 3.646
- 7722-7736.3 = 3.596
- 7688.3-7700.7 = 3.645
